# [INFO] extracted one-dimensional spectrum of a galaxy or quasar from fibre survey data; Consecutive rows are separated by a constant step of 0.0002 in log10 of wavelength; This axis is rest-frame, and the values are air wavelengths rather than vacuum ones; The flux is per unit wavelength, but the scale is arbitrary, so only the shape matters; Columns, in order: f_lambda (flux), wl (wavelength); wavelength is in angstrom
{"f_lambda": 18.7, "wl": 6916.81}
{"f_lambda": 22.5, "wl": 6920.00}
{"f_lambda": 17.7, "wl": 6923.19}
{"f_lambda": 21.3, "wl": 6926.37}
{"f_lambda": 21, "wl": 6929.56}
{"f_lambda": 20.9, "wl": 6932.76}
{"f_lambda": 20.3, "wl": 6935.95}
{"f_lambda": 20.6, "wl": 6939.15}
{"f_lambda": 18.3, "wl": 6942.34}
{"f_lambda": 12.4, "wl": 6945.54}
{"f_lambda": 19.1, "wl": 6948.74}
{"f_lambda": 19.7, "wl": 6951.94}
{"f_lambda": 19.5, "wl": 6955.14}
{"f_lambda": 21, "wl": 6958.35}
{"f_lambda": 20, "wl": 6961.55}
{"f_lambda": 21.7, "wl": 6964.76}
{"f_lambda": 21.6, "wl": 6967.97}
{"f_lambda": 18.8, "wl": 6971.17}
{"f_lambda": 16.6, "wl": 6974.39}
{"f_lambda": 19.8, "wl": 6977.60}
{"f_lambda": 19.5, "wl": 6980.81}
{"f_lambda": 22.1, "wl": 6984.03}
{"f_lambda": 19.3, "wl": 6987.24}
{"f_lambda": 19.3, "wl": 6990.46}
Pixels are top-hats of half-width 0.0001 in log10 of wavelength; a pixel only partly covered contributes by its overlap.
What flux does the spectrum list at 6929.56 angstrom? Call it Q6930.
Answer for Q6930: 21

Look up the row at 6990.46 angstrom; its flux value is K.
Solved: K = 19.3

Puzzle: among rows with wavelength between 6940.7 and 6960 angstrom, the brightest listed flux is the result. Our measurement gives 21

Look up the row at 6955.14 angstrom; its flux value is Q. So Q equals 19.5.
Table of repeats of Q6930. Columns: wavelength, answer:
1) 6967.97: 21.6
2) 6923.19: 17.7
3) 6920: 22.5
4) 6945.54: 12.4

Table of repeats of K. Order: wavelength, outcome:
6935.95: 20.3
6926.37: 21.3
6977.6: 19.8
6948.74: 19.1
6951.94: 19.7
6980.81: 19.5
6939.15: 20.6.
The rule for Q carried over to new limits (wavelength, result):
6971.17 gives 18.8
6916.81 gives 18.7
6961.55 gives 20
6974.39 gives 16.6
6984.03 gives 22.1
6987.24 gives 19.3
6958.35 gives 21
